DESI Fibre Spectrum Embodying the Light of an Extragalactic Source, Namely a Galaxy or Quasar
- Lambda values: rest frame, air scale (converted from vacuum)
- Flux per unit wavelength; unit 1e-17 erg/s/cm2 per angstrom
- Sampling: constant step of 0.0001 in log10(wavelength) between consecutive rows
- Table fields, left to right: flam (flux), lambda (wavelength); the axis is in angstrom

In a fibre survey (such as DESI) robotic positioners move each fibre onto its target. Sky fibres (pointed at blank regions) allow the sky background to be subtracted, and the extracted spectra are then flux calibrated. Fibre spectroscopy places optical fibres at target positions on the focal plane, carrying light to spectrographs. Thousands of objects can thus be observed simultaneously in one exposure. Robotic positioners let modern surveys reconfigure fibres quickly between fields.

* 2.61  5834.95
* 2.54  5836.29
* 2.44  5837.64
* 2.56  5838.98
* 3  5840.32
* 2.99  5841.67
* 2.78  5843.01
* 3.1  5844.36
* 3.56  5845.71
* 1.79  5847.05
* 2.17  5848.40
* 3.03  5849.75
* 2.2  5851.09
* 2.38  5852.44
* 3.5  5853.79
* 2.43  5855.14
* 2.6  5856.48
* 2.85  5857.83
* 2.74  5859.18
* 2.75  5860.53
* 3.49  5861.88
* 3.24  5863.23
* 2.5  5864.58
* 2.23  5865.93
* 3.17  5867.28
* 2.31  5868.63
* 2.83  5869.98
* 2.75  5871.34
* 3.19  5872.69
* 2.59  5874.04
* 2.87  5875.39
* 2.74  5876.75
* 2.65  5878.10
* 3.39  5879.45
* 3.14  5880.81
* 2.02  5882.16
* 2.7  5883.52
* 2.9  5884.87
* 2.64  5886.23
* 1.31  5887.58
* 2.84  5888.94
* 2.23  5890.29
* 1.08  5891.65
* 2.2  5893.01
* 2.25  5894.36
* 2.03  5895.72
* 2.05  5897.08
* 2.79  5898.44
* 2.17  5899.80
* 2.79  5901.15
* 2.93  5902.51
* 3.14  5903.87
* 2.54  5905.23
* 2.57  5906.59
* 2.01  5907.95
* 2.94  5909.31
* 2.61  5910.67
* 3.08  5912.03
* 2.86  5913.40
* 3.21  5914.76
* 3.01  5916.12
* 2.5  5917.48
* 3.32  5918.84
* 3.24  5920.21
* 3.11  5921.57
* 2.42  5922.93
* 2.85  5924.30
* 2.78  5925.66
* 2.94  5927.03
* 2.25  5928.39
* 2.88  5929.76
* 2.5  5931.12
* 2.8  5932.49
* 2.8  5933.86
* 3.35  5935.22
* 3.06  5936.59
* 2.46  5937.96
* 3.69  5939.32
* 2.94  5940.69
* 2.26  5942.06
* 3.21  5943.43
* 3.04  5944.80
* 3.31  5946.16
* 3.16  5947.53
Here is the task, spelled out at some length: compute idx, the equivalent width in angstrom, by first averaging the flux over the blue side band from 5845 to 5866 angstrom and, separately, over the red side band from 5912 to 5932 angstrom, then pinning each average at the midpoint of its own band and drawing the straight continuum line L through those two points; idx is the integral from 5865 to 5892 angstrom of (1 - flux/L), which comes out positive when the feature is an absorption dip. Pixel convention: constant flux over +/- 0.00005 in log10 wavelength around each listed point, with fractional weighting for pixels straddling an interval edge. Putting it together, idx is 1.72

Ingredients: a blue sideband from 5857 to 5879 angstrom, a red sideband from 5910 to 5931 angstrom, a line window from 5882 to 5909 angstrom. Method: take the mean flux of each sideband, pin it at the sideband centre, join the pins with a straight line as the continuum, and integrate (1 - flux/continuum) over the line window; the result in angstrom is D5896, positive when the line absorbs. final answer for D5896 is 4.4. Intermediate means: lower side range 2.81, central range 2.37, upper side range 2.86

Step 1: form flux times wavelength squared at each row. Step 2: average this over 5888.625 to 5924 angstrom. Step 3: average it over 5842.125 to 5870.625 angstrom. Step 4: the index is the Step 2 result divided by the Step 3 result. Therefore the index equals 0.97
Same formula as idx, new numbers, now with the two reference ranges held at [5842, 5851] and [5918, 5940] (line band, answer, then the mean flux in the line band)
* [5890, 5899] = 2.4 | 2.07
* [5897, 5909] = 1.1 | 2.59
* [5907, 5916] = 0.2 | 2.79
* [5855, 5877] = -0.3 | 2.79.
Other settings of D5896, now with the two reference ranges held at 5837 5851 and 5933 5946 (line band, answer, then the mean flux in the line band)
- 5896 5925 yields 1.51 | 2.76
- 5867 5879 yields 0.07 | 2.79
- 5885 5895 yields 2.55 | 2.12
